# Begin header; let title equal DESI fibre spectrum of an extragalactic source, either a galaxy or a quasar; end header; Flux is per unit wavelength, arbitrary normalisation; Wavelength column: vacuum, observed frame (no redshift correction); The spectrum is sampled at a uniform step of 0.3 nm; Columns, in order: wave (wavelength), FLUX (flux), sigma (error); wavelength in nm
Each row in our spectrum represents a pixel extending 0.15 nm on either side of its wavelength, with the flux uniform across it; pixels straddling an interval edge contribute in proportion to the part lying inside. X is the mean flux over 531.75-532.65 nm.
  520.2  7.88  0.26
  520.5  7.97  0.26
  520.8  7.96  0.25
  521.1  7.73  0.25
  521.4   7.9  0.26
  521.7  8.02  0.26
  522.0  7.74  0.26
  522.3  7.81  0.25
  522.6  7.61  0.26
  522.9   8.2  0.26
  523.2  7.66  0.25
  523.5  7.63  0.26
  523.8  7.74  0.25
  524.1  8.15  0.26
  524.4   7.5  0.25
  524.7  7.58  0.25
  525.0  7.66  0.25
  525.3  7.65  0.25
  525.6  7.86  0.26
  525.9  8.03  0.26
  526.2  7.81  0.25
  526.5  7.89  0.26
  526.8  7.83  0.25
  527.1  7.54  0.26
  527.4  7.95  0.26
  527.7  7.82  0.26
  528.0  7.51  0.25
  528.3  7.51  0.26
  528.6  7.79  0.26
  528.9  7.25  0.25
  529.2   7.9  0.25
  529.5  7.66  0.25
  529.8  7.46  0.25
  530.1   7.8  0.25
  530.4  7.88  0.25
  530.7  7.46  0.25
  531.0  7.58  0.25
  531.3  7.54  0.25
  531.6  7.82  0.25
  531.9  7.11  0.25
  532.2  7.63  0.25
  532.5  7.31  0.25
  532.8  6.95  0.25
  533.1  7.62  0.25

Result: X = 7.35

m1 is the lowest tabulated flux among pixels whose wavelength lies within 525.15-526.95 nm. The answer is 7.65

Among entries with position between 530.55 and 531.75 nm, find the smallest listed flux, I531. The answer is 7.46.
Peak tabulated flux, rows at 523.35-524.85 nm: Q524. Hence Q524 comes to 8.15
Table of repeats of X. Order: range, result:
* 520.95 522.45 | 7.84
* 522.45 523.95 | 7.77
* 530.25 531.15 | 7.64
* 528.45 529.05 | 7.52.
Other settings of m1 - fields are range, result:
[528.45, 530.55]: 7.25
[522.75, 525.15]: 7.5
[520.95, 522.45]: 7.73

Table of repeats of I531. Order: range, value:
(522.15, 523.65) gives 7.61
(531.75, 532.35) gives 7.11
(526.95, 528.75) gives 7.51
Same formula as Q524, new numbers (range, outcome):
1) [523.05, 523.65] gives 7.66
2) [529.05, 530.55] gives 7.9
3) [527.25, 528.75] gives 7.95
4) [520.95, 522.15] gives 8.02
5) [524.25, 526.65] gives 8.03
